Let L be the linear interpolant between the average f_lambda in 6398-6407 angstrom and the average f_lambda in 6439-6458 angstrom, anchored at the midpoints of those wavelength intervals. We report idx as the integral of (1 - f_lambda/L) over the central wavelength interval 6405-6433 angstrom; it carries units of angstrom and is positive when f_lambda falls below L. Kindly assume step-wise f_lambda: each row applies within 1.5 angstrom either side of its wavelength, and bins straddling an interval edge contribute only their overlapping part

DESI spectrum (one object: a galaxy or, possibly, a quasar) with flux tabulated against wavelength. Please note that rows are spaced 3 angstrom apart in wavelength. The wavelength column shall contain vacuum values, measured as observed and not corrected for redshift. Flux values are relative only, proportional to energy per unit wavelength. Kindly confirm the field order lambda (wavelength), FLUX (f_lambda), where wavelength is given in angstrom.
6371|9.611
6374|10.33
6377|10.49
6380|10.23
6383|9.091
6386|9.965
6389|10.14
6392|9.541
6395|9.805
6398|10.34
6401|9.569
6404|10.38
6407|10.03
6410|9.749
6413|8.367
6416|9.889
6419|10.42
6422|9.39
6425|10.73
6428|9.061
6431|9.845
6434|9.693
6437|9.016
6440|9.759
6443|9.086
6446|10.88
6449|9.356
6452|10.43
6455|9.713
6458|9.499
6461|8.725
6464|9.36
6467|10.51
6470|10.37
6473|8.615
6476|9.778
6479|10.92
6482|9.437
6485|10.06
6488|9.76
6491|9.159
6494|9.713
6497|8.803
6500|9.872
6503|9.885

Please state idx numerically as 0.7 angstrom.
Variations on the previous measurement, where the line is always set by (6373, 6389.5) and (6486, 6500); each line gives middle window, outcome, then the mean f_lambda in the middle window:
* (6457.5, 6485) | -0.48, 9.72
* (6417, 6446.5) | 0.03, 9.75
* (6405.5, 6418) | 0.41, 9.55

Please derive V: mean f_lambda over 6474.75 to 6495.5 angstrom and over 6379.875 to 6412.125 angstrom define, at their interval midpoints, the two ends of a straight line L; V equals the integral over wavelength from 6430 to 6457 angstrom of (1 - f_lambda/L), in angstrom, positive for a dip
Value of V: 0.3 angstrom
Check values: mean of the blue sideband 9.85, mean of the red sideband 9.83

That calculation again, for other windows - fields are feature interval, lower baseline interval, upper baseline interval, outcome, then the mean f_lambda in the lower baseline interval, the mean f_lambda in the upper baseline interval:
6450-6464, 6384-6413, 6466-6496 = 0.4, 9.85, 9.8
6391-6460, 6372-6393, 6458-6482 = 0.6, 9.97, 9.72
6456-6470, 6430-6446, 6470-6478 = -0.1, 9.6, 9.52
